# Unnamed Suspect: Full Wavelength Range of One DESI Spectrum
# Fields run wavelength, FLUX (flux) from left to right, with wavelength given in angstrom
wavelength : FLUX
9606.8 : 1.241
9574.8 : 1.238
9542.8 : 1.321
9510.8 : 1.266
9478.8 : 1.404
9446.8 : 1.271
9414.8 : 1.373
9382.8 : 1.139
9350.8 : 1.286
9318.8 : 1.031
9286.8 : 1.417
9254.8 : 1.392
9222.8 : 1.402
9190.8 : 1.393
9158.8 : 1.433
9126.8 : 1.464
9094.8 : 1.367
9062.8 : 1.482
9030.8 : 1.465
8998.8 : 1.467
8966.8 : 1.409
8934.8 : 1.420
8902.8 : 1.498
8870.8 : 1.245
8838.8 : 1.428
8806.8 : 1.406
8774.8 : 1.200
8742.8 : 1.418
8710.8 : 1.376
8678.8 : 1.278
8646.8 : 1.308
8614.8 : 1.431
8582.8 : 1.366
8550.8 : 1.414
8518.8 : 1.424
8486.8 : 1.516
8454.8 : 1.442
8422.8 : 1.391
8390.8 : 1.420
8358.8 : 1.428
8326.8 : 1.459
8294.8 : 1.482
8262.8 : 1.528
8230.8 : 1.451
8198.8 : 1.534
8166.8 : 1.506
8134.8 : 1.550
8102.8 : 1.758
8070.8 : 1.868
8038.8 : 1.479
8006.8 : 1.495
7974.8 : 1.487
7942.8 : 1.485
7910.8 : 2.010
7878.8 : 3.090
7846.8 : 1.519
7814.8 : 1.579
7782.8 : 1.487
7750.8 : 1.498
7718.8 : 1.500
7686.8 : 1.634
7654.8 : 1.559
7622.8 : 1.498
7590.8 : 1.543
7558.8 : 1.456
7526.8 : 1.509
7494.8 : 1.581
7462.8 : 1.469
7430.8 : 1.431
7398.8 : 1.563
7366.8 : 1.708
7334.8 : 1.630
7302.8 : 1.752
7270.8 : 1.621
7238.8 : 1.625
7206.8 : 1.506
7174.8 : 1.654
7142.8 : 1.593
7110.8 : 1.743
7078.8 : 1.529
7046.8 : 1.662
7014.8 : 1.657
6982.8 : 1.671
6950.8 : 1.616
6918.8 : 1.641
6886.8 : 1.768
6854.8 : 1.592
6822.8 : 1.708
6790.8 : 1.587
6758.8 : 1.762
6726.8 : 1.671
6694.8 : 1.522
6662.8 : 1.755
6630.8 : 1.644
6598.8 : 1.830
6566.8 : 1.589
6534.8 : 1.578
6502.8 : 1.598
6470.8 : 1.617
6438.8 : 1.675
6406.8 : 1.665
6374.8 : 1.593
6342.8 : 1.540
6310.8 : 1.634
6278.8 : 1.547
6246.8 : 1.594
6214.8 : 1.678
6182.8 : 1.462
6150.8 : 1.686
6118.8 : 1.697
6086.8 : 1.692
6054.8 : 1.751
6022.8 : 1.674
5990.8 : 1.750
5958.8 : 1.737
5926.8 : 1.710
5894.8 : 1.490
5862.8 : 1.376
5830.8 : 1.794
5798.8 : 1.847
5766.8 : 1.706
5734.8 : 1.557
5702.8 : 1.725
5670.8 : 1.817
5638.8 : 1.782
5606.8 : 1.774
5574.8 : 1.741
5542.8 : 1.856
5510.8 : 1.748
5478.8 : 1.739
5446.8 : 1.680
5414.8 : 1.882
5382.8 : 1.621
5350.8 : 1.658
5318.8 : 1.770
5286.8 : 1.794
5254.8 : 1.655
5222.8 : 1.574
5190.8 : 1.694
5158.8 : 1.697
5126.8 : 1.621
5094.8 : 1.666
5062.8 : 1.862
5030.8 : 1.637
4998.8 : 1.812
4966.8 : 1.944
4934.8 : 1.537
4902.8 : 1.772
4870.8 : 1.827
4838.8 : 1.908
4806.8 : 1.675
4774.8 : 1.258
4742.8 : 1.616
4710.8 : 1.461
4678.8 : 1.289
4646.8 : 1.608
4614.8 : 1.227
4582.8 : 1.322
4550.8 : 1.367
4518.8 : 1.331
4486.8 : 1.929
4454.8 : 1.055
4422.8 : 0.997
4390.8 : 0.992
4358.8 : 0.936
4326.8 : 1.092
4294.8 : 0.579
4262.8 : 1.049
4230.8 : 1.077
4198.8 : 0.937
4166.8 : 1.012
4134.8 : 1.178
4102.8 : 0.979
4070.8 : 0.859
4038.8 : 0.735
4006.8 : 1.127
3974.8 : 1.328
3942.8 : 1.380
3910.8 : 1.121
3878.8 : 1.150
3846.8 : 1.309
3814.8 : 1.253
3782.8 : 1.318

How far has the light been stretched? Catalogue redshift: 0.20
